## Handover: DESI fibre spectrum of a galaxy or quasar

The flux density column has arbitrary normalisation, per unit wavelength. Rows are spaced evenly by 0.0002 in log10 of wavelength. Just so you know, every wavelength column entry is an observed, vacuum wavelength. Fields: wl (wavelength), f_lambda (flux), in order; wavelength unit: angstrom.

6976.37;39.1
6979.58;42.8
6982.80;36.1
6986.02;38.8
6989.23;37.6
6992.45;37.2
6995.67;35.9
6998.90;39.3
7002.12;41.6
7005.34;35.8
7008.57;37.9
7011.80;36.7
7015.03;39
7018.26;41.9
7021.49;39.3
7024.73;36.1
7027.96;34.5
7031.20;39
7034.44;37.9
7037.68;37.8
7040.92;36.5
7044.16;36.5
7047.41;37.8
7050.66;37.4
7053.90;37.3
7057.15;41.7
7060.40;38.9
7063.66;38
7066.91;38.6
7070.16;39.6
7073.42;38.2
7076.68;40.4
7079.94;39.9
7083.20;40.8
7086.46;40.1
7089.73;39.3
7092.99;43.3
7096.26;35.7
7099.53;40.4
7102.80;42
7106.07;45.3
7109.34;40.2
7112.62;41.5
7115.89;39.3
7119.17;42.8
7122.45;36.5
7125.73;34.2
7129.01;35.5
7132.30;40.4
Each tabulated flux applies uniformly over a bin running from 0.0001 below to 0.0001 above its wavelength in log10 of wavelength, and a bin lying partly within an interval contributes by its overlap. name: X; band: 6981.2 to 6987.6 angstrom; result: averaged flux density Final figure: 37.4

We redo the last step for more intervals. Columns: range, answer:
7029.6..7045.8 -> 37.5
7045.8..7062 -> 38.6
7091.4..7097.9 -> 39.4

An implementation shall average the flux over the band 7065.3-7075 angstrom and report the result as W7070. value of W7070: 38.8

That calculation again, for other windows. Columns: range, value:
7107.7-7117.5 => 40.4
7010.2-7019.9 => 39.2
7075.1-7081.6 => 40.2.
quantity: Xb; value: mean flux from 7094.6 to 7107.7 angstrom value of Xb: 40.8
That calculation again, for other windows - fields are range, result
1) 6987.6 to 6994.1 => 37.4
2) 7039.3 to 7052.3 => 37.1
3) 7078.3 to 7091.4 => 40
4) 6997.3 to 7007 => 38.9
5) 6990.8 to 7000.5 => 37.4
